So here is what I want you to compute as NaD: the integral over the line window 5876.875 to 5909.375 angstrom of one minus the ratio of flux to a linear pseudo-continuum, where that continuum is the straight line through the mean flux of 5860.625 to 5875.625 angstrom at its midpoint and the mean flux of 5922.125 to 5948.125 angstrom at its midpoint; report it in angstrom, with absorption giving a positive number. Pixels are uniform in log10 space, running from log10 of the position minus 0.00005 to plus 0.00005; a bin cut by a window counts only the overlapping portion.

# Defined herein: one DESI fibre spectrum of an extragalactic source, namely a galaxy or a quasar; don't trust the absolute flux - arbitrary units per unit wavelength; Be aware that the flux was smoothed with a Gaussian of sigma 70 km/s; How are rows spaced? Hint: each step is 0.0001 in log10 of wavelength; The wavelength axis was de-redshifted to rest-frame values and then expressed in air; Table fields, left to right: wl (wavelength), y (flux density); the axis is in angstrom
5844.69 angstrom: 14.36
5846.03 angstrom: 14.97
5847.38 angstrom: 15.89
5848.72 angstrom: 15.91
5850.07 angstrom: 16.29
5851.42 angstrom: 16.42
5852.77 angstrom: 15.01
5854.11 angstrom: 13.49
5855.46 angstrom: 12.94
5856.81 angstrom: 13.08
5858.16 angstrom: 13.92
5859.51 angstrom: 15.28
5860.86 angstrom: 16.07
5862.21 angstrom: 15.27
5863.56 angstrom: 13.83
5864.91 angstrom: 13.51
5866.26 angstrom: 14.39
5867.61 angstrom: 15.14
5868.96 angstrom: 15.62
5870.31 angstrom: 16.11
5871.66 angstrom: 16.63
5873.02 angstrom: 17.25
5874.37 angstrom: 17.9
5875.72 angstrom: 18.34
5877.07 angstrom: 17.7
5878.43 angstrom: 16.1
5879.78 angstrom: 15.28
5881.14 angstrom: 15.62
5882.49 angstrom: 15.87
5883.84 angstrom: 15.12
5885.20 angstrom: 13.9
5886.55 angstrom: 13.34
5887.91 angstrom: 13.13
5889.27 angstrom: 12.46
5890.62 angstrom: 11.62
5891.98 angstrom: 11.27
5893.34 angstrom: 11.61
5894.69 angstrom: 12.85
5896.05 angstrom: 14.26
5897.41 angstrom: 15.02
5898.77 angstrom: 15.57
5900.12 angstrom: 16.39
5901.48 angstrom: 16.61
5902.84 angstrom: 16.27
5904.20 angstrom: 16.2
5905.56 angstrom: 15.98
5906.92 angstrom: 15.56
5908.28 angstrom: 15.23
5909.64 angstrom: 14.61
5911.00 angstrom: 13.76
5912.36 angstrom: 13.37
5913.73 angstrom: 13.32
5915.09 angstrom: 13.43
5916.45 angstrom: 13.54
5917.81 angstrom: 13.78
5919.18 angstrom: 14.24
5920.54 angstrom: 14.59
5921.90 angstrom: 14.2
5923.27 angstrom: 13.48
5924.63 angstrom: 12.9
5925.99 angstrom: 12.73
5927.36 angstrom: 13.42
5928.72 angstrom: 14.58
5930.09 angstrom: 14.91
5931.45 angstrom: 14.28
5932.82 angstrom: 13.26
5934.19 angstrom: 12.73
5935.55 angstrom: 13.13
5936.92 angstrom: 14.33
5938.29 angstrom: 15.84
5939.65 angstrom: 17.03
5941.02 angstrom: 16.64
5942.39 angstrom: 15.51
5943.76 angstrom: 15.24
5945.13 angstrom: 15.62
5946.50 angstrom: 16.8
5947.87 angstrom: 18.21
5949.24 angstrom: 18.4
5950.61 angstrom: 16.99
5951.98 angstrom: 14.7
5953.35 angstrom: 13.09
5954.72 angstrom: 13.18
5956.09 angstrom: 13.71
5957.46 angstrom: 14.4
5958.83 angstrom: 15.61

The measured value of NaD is 1.41 angstrom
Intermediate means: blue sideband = 15.7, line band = 14.7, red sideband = 14.7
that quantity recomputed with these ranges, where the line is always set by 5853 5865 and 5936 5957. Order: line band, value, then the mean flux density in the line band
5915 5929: 1.41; 13.7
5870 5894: -0.60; 14.9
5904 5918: 0.62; 14.4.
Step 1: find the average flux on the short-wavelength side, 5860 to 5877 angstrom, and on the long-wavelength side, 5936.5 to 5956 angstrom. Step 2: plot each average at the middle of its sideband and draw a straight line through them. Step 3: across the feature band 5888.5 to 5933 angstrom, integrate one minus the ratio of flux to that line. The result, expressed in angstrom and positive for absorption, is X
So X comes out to 4.9 angstrom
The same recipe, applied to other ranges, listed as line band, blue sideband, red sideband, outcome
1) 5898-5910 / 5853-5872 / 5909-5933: -1.5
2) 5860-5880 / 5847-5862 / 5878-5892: -2.0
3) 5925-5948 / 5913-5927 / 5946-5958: -0.4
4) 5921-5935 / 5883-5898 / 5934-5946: 1.0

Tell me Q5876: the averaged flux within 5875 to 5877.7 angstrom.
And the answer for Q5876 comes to 18.1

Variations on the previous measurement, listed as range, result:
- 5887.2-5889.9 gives 12.8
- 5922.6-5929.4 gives 13.4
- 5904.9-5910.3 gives 15.3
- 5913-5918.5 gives 13.5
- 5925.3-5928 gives 13.1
